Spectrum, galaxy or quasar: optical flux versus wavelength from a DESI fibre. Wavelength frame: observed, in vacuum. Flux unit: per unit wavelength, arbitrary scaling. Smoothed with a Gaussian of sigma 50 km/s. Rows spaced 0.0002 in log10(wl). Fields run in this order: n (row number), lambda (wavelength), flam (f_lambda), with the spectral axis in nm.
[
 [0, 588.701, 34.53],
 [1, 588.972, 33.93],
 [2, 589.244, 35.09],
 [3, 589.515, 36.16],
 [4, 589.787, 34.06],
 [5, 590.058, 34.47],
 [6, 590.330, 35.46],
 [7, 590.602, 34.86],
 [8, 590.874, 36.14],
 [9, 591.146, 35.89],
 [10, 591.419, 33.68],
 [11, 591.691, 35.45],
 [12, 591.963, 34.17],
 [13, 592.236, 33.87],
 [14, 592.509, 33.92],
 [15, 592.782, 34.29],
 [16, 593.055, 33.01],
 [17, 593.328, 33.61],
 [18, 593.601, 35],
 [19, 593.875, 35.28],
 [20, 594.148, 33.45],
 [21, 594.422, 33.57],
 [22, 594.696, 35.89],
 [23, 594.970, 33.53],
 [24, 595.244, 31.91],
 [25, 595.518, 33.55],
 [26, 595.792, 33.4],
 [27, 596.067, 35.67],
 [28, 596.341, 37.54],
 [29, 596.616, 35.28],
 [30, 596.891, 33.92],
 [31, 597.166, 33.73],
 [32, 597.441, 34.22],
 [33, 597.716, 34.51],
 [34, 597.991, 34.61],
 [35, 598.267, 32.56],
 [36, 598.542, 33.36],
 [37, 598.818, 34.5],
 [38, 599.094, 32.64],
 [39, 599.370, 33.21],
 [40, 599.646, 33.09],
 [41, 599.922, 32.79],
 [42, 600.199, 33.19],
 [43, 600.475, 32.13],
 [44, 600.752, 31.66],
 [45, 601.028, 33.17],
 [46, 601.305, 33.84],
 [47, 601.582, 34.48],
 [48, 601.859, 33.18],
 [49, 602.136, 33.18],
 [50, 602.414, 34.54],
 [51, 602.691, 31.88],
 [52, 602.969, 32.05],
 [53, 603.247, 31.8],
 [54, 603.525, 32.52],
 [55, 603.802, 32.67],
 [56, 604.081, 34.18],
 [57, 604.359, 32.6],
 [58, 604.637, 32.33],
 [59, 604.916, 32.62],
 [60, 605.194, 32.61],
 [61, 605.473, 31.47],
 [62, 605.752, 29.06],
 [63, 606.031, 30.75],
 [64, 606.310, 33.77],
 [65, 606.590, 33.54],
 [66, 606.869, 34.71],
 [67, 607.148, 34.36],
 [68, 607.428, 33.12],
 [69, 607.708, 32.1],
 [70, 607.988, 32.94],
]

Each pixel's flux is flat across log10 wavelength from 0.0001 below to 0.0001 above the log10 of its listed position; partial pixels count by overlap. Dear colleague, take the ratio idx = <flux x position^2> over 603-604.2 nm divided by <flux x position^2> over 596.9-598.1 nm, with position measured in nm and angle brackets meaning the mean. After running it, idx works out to 1.0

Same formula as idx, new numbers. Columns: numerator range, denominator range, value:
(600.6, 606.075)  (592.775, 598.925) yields 0.98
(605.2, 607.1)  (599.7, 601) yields 1.01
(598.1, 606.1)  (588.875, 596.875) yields 0.98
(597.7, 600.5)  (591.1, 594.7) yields 0.99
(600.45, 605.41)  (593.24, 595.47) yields 0.99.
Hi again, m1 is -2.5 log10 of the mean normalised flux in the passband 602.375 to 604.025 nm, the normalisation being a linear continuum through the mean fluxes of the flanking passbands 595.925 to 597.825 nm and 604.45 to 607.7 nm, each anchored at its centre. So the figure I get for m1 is 0.026 mag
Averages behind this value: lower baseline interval 35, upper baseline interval 32.6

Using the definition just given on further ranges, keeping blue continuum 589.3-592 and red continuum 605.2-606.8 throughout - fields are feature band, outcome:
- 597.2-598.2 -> -0.02 mag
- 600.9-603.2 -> -0.02 mag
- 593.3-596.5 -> -0.01 mag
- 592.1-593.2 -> 0.03 mag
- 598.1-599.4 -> 0.00 mag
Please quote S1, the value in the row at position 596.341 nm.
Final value 37.54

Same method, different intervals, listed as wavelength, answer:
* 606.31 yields 33.77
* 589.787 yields 34.06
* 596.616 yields 35.28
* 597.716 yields 34.51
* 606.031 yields 30.75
